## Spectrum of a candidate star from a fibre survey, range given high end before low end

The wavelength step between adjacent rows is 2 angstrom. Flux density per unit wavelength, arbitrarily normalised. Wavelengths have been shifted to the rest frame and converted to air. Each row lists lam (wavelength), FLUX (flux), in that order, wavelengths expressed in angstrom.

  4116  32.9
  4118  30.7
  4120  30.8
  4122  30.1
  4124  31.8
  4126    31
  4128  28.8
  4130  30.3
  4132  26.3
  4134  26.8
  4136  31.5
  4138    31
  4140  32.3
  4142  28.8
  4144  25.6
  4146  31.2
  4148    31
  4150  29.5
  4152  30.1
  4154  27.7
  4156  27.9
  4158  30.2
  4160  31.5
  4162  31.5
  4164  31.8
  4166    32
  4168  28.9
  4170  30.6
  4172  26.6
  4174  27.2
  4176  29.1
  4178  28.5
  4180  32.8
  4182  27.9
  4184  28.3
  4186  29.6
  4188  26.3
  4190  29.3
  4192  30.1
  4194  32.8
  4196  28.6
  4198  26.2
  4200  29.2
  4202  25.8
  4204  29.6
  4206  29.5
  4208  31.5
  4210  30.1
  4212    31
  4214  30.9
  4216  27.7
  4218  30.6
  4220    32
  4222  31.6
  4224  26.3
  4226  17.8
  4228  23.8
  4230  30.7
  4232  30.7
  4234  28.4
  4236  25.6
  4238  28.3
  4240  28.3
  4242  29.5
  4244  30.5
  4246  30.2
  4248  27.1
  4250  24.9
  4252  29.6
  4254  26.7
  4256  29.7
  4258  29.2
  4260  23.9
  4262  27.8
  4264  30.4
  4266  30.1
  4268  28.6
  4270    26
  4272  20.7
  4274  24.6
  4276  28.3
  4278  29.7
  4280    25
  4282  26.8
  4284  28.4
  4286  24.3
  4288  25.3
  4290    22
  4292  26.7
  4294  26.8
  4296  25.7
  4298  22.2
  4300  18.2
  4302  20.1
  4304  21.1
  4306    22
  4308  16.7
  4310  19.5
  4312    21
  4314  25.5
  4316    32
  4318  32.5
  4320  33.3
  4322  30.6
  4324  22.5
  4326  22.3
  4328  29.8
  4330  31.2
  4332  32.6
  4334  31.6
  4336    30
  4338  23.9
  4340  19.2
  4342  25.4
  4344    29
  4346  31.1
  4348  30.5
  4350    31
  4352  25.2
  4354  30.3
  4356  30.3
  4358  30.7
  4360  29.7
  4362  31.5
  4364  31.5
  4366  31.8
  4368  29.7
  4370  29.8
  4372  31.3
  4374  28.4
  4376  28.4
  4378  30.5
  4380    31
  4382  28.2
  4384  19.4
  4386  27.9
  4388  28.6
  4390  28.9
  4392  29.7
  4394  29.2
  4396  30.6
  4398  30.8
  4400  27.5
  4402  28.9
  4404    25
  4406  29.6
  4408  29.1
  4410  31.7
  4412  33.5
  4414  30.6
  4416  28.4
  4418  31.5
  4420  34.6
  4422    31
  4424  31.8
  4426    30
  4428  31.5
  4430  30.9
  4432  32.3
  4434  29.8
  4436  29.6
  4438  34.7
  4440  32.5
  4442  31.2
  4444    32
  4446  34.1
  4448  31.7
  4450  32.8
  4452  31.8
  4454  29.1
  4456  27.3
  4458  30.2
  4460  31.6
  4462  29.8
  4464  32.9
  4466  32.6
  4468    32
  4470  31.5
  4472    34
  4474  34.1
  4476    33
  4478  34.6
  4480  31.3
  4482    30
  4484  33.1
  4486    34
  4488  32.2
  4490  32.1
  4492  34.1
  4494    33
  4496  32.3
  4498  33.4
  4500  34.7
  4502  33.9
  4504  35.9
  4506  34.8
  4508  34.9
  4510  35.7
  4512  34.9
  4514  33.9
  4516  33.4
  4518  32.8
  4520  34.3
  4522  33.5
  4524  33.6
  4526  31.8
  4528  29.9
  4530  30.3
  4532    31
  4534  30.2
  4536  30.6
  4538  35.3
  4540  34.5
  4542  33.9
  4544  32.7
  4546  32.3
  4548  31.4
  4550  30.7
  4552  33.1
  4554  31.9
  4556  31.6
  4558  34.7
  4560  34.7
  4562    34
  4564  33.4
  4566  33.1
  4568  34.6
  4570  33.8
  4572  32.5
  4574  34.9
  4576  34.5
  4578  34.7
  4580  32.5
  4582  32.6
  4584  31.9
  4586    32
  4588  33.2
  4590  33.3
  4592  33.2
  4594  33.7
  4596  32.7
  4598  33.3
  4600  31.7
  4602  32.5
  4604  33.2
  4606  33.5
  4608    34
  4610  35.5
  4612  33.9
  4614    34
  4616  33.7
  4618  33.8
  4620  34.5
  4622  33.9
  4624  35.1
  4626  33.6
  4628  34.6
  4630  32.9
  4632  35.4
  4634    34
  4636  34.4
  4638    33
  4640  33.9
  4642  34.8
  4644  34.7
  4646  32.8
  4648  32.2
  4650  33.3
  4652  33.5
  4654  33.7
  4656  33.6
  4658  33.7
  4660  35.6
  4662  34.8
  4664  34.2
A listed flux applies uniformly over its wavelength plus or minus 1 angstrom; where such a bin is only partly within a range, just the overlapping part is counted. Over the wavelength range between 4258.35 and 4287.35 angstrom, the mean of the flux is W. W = 26.8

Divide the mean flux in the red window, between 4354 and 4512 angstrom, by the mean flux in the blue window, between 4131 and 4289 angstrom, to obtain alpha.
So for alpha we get 1.1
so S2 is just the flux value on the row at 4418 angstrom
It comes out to 31.5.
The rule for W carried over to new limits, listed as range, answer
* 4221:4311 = 26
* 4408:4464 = 31.3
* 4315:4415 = 29.2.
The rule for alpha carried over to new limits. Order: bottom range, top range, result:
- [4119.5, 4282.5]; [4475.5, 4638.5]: 1.16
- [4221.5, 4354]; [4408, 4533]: 1.21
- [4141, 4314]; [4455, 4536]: 1.19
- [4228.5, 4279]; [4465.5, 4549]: 1.18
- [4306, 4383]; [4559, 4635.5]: 1.19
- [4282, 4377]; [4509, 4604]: 1.22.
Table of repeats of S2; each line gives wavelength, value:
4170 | 30.6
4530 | 30.3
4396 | 30.6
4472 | 34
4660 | 35.6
